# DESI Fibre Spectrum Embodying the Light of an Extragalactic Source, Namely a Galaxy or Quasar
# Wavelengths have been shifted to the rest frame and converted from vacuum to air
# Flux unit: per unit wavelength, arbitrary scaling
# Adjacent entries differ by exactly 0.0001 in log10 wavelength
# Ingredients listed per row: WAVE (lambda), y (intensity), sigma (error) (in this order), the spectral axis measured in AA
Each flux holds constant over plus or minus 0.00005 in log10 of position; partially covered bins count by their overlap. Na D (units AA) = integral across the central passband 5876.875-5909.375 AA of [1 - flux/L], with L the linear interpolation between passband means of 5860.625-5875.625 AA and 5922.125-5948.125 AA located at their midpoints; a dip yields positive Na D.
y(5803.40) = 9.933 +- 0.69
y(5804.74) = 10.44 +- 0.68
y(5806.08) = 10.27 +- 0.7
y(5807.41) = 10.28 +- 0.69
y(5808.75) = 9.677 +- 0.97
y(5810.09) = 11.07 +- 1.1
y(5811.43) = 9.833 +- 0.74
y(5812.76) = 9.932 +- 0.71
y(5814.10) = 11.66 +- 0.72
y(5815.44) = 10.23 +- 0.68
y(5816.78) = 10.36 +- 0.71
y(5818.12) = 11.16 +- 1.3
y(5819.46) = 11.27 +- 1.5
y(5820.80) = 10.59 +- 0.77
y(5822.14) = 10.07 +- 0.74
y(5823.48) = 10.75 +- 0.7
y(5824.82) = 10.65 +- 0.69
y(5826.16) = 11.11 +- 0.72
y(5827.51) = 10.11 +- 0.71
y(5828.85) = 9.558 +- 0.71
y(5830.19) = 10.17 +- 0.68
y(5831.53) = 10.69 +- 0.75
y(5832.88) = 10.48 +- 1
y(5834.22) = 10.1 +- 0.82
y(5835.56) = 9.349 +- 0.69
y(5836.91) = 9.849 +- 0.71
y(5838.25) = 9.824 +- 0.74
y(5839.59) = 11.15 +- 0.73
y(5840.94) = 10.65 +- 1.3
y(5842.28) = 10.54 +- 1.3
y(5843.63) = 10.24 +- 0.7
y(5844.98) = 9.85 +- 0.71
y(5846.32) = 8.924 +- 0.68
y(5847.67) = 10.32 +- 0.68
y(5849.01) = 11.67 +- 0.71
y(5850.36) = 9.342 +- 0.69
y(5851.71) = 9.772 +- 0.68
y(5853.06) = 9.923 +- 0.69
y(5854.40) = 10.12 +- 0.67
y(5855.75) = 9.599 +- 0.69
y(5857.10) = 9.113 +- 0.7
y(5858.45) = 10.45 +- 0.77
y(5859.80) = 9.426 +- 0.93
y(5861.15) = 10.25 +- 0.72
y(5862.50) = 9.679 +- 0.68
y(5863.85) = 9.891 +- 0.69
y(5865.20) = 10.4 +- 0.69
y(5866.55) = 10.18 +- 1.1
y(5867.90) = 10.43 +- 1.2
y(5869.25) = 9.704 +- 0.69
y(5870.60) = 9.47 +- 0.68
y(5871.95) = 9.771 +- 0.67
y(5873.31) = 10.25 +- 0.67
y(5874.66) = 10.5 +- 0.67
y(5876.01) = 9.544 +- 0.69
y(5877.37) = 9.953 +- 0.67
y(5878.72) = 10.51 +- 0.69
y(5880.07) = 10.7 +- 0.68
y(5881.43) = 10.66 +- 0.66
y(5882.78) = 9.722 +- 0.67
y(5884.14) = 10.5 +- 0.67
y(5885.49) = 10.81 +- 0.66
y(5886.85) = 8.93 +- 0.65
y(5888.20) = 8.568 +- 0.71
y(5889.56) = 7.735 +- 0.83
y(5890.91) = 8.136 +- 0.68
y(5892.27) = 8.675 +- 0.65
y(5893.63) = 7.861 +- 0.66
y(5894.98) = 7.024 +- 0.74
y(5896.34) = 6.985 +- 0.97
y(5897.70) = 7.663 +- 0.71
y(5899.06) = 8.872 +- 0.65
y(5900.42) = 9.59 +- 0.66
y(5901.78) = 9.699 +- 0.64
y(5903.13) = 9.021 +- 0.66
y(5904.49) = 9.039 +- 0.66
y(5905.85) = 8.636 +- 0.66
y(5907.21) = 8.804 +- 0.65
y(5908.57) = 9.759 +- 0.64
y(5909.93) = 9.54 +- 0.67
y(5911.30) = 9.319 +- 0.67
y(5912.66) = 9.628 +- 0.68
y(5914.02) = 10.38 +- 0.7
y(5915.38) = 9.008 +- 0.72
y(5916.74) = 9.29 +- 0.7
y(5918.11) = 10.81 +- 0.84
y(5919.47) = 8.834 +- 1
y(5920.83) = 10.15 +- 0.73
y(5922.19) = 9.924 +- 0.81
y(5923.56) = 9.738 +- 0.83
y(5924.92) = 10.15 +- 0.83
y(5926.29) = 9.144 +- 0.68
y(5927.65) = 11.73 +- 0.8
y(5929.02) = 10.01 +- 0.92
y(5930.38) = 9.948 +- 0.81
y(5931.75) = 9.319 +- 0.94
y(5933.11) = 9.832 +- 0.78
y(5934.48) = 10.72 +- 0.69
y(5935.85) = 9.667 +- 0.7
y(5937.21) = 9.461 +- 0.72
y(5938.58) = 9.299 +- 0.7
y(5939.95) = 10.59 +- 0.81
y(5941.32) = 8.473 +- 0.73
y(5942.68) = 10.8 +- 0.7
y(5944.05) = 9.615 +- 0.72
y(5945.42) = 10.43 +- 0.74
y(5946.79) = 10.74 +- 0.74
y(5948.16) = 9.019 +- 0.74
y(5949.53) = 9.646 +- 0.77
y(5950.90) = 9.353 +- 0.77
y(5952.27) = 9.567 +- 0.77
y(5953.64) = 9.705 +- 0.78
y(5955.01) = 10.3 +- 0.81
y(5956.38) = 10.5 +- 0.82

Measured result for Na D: 3.0 AA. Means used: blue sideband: 10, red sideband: 9.95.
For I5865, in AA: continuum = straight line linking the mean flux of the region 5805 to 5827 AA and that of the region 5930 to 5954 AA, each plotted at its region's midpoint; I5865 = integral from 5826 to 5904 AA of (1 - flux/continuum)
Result 4.2 AA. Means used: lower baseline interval 10.6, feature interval 9.71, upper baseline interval 9.79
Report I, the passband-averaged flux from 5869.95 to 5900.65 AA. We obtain 9.23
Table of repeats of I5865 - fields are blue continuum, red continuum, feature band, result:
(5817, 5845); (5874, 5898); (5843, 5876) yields -0.7 AA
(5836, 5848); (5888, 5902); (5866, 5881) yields -1.9 AA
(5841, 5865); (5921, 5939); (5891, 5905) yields 2.1 AA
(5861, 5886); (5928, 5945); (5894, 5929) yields 2.3 AA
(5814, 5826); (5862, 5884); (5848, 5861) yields 0.5 AA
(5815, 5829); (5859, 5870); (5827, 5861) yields 0.7 AA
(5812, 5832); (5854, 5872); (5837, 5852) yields 0.0 AA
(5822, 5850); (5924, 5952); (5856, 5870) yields 0.3 AA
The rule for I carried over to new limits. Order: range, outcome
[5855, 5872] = 9.88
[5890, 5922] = 9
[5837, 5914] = 9.6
